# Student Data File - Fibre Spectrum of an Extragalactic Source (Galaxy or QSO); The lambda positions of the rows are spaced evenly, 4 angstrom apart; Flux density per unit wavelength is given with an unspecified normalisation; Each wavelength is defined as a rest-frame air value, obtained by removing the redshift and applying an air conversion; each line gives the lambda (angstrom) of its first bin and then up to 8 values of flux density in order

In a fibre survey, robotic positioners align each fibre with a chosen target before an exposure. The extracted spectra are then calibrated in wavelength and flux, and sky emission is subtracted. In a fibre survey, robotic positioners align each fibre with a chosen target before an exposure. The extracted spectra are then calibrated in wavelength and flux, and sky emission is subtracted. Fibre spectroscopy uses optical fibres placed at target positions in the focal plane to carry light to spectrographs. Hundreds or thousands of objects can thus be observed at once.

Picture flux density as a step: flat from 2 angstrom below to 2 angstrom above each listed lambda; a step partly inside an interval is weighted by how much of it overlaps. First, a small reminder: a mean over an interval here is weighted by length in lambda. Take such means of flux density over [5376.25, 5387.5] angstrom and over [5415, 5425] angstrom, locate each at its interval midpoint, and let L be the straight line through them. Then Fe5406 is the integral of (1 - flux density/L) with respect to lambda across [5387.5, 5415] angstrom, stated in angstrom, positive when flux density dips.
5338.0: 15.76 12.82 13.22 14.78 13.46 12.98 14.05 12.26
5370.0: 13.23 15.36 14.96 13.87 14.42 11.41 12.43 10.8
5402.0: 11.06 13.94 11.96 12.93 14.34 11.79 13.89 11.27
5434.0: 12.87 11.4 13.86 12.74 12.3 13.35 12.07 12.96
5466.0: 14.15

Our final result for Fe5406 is 3.3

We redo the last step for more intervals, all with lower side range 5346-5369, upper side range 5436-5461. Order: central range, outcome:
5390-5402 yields 1.5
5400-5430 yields 0.5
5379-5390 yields -0.4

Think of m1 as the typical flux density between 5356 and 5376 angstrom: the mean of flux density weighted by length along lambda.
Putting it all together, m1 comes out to 13.6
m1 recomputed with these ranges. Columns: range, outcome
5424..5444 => 12.7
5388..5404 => 11.4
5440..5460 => 12.9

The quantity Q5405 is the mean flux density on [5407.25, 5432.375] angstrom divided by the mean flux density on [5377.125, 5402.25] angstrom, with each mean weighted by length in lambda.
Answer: 1.0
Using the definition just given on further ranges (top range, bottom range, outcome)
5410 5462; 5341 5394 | 0.94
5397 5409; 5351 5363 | 0.89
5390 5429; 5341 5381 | 0.91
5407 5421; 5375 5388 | 0.90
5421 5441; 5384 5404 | 1.03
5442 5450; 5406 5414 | 1.02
